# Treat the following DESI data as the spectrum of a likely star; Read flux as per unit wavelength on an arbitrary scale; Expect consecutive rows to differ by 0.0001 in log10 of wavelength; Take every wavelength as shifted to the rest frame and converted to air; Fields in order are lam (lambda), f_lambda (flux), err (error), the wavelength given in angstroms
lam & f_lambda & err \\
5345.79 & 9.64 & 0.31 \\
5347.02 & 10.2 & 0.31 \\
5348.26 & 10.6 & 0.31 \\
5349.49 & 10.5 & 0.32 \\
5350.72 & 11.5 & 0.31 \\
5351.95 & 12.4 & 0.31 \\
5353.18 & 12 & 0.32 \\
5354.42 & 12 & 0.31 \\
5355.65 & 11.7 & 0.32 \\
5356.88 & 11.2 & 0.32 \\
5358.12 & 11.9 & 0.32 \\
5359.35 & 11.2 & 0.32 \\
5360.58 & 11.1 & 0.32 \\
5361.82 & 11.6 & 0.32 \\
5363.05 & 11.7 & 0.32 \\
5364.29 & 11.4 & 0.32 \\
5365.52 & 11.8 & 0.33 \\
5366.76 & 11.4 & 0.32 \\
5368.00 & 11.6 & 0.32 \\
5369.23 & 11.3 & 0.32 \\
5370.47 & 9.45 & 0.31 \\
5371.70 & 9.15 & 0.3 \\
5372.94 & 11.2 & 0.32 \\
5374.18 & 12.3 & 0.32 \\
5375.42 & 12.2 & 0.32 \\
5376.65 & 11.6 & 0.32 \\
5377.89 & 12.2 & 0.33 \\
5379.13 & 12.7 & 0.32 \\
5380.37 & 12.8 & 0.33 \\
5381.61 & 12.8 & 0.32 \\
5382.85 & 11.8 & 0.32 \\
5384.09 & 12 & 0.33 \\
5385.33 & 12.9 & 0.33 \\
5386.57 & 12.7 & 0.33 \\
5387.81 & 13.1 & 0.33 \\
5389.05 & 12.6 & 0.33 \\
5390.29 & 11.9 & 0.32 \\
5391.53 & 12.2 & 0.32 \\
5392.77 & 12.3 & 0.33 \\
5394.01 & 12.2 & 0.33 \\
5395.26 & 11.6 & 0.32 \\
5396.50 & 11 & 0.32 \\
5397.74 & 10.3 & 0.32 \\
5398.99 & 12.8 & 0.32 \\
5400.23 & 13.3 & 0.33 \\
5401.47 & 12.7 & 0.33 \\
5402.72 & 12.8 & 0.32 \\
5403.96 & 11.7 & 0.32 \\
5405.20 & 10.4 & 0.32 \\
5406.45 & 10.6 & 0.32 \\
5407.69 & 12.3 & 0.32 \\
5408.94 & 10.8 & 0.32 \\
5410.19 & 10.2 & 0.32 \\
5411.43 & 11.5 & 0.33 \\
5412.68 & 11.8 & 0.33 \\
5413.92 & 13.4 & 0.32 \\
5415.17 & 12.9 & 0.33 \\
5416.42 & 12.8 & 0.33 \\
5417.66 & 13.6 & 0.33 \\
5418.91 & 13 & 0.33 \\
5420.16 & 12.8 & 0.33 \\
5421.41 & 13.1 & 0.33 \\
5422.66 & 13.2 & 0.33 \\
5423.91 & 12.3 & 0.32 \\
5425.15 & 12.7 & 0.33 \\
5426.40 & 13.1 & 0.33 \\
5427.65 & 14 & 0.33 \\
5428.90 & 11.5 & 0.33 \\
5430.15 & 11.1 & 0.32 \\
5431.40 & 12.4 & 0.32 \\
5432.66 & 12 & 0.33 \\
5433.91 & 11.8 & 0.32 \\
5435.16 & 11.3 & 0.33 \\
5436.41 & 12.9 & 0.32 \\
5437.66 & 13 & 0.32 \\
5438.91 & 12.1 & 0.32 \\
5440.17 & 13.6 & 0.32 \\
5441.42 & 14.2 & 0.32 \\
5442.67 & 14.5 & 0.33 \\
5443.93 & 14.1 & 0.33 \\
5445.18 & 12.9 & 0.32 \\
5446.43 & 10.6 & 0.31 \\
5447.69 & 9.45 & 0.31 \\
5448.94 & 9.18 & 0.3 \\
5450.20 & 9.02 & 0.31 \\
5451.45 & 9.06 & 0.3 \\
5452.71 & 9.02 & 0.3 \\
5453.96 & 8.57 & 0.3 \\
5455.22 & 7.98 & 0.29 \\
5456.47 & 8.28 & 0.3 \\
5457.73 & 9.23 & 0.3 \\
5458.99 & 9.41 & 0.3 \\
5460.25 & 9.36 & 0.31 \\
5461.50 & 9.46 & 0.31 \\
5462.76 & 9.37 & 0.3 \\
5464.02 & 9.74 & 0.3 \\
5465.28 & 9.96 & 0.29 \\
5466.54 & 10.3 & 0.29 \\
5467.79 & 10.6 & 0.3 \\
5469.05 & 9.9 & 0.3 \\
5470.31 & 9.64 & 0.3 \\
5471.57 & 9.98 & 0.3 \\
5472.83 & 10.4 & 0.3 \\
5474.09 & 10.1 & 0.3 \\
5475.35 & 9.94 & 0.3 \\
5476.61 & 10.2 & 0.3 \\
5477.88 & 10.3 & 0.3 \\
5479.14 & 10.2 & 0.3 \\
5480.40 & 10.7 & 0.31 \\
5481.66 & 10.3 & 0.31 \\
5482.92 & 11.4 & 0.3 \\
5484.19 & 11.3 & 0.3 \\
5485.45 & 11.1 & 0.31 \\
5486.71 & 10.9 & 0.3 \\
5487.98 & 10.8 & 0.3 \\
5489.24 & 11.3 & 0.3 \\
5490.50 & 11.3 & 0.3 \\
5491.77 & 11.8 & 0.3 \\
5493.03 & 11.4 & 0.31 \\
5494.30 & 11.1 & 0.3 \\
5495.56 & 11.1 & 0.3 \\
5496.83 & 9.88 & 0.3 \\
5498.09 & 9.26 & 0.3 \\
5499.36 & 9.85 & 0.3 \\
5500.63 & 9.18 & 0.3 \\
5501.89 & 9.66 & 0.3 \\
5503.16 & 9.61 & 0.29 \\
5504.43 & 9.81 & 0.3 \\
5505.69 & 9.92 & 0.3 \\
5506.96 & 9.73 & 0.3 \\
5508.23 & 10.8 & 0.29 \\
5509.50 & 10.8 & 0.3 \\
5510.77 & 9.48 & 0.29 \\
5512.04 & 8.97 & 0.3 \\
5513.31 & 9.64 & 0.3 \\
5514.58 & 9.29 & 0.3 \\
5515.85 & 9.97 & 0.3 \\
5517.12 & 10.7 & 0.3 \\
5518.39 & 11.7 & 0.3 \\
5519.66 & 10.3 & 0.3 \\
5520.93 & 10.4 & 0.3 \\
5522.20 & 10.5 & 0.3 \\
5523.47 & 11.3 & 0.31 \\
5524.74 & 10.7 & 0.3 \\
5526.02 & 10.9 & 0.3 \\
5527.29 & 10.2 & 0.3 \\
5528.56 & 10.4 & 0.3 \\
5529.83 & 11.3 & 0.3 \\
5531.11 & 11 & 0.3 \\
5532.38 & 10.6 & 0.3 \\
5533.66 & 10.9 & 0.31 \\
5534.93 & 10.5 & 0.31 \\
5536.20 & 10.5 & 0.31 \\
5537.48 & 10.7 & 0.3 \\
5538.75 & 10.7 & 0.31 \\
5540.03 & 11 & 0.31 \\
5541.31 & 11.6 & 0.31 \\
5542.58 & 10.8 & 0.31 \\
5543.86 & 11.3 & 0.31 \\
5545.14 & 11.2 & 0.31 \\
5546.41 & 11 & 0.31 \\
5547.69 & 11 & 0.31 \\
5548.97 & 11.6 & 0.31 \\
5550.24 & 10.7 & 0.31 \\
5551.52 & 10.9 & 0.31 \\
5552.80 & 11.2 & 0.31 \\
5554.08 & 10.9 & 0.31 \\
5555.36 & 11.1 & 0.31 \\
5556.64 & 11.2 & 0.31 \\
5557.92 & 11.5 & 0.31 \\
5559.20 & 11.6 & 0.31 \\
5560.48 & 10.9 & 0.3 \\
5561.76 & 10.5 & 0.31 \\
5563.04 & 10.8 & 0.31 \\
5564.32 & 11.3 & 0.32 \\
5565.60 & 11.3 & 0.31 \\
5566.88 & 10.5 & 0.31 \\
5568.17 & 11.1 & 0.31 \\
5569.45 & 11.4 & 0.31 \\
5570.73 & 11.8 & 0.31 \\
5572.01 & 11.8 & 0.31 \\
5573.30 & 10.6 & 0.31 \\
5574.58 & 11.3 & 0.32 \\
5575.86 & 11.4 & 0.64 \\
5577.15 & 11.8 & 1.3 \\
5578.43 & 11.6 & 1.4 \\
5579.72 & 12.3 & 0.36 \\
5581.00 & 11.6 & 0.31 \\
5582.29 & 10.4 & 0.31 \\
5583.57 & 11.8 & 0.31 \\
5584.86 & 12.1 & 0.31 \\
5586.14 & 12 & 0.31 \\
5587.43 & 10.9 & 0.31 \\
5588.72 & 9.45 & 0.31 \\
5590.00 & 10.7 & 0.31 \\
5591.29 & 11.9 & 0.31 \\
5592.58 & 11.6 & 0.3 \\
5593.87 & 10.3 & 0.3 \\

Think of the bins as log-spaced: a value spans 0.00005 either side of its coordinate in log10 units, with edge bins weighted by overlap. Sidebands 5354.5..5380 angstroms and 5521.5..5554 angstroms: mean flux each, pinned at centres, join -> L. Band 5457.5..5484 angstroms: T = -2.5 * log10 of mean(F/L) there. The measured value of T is 0.11 mag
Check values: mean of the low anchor 11.5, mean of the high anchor 10.9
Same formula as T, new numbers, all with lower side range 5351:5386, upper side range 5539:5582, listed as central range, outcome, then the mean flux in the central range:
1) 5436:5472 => 0.10 mag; 10.5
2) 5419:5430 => -0.11 mag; 12.8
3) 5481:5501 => 0.06 mag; 10.8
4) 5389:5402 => -0.04 mag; 12.1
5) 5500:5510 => 0.15 mag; 9.93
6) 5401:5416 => -0.02 mag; 11.8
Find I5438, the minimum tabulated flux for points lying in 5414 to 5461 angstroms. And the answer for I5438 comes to 7.98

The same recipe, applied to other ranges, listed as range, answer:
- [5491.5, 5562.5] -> 8.97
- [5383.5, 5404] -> 10.3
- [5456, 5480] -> 8.28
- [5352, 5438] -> 9.15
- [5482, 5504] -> 9.18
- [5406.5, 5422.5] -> 10.2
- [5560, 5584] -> 10.4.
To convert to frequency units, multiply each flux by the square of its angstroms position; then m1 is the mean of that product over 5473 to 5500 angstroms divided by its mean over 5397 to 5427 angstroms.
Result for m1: 0.90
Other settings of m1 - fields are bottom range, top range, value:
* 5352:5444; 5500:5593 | 0.95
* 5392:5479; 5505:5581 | 1.00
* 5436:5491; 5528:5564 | 1.07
